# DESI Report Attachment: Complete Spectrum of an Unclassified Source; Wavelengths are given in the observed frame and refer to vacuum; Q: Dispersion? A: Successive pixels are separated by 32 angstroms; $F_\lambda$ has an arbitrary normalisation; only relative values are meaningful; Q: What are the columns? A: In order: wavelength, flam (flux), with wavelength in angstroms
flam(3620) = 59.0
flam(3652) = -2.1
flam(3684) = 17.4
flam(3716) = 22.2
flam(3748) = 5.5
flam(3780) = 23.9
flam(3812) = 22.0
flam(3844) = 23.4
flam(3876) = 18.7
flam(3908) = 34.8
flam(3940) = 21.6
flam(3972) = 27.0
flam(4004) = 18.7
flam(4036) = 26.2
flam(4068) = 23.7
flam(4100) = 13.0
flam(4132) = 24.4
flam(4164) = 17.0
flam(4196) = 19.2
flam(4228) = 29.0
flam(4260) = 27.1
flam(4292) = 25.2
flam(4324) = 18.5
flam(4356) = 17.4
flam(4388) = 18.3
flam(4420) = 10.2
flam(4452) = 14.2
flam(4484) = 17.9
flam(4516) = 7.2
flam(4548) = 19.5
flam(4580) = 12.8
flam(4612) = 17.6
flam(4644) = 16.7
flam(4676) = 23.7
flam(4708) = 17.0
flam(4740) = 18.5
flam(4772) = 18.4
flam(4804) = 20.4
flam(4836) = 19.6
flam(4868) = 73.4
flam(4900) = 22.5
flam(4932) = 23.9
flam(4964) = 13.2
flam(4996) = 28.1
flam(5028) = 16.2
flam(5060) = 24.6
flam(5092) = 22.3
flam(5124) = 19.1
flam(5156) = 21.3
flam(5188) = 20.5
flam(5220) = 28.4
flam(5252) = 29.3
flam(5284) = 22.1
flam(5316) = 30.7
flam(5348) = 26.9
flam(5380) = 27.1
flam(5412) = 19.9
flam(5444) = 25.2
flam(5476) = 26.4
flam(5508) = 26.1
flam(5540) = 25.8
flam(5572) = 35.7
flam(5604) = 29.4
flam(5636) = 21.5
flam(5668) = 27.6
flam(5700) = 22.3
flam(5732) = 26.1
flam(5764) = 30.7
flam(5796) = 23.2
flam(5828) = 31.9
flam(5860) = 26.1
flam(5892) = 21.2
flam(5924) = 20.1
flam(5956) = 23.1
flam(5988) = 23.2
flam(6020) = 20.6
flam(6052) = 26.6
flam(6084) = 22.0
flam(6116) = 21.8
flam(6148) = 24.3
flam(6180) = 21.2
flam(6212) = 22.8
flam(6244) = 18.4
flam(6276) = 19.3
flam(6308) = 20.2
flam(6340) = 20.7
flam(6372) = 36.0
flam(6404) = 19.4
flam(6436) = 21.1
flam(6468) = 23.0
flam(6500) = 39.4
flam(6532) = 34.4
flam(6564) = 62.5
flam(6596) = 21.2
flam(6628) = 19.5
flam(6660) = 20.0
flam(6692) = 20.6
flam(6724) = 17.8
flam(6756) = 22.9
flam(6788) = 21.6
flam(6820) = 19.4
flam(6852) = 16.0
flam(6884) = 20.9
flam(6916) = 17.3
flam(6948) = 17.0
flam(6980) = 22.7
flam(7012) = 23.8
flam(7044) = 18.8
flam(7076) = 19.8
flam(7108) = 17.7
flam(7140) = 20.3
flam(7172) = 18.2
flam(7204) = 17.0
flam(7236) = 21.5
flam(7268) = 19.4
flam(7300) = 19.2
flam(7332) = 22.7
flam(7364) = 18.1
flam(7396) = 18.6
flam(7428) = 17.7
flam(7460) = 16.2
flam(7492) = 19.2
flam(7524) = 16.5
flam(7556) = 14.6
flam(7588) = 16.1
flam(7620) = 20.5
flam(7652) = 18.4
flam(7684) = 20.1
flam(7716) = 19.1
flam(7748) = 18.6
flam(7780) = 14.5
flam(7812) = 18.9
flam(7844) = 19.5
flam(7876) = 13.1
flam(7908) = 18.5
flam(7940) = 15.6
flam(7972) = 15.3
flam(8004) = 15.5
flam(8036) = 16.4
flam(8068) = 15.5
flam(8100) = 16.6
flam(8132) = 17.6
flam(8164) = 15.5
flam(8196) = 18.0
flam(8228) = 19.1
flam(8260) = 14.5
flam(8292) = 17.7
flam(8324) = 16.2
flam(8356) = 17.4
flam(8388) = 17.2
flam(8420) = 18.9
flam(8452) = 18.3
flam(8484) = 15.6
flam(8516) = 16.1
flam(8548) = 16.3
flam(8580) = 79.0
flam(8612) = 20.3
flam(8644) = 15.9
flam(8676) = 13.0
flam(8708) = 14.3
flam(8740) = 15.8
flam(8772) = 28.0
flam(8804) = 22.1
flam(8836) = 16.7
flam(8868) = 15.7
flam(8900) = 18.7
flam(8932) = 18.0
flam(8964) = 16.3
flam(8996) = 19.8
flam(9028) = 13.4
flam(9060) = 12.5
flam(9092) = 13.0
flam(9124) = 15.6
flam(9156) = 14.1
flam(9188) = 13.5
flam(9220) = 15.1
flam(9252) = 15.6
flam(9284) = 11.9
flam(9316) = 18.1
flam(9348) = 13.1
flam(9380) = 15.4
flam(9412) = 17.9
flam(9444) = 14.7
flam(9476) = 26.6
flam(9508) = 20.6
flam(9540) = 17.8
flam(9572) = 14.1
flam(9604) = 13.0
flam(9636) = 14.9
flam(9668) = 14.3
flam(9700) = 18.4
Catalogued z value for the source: 0.31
